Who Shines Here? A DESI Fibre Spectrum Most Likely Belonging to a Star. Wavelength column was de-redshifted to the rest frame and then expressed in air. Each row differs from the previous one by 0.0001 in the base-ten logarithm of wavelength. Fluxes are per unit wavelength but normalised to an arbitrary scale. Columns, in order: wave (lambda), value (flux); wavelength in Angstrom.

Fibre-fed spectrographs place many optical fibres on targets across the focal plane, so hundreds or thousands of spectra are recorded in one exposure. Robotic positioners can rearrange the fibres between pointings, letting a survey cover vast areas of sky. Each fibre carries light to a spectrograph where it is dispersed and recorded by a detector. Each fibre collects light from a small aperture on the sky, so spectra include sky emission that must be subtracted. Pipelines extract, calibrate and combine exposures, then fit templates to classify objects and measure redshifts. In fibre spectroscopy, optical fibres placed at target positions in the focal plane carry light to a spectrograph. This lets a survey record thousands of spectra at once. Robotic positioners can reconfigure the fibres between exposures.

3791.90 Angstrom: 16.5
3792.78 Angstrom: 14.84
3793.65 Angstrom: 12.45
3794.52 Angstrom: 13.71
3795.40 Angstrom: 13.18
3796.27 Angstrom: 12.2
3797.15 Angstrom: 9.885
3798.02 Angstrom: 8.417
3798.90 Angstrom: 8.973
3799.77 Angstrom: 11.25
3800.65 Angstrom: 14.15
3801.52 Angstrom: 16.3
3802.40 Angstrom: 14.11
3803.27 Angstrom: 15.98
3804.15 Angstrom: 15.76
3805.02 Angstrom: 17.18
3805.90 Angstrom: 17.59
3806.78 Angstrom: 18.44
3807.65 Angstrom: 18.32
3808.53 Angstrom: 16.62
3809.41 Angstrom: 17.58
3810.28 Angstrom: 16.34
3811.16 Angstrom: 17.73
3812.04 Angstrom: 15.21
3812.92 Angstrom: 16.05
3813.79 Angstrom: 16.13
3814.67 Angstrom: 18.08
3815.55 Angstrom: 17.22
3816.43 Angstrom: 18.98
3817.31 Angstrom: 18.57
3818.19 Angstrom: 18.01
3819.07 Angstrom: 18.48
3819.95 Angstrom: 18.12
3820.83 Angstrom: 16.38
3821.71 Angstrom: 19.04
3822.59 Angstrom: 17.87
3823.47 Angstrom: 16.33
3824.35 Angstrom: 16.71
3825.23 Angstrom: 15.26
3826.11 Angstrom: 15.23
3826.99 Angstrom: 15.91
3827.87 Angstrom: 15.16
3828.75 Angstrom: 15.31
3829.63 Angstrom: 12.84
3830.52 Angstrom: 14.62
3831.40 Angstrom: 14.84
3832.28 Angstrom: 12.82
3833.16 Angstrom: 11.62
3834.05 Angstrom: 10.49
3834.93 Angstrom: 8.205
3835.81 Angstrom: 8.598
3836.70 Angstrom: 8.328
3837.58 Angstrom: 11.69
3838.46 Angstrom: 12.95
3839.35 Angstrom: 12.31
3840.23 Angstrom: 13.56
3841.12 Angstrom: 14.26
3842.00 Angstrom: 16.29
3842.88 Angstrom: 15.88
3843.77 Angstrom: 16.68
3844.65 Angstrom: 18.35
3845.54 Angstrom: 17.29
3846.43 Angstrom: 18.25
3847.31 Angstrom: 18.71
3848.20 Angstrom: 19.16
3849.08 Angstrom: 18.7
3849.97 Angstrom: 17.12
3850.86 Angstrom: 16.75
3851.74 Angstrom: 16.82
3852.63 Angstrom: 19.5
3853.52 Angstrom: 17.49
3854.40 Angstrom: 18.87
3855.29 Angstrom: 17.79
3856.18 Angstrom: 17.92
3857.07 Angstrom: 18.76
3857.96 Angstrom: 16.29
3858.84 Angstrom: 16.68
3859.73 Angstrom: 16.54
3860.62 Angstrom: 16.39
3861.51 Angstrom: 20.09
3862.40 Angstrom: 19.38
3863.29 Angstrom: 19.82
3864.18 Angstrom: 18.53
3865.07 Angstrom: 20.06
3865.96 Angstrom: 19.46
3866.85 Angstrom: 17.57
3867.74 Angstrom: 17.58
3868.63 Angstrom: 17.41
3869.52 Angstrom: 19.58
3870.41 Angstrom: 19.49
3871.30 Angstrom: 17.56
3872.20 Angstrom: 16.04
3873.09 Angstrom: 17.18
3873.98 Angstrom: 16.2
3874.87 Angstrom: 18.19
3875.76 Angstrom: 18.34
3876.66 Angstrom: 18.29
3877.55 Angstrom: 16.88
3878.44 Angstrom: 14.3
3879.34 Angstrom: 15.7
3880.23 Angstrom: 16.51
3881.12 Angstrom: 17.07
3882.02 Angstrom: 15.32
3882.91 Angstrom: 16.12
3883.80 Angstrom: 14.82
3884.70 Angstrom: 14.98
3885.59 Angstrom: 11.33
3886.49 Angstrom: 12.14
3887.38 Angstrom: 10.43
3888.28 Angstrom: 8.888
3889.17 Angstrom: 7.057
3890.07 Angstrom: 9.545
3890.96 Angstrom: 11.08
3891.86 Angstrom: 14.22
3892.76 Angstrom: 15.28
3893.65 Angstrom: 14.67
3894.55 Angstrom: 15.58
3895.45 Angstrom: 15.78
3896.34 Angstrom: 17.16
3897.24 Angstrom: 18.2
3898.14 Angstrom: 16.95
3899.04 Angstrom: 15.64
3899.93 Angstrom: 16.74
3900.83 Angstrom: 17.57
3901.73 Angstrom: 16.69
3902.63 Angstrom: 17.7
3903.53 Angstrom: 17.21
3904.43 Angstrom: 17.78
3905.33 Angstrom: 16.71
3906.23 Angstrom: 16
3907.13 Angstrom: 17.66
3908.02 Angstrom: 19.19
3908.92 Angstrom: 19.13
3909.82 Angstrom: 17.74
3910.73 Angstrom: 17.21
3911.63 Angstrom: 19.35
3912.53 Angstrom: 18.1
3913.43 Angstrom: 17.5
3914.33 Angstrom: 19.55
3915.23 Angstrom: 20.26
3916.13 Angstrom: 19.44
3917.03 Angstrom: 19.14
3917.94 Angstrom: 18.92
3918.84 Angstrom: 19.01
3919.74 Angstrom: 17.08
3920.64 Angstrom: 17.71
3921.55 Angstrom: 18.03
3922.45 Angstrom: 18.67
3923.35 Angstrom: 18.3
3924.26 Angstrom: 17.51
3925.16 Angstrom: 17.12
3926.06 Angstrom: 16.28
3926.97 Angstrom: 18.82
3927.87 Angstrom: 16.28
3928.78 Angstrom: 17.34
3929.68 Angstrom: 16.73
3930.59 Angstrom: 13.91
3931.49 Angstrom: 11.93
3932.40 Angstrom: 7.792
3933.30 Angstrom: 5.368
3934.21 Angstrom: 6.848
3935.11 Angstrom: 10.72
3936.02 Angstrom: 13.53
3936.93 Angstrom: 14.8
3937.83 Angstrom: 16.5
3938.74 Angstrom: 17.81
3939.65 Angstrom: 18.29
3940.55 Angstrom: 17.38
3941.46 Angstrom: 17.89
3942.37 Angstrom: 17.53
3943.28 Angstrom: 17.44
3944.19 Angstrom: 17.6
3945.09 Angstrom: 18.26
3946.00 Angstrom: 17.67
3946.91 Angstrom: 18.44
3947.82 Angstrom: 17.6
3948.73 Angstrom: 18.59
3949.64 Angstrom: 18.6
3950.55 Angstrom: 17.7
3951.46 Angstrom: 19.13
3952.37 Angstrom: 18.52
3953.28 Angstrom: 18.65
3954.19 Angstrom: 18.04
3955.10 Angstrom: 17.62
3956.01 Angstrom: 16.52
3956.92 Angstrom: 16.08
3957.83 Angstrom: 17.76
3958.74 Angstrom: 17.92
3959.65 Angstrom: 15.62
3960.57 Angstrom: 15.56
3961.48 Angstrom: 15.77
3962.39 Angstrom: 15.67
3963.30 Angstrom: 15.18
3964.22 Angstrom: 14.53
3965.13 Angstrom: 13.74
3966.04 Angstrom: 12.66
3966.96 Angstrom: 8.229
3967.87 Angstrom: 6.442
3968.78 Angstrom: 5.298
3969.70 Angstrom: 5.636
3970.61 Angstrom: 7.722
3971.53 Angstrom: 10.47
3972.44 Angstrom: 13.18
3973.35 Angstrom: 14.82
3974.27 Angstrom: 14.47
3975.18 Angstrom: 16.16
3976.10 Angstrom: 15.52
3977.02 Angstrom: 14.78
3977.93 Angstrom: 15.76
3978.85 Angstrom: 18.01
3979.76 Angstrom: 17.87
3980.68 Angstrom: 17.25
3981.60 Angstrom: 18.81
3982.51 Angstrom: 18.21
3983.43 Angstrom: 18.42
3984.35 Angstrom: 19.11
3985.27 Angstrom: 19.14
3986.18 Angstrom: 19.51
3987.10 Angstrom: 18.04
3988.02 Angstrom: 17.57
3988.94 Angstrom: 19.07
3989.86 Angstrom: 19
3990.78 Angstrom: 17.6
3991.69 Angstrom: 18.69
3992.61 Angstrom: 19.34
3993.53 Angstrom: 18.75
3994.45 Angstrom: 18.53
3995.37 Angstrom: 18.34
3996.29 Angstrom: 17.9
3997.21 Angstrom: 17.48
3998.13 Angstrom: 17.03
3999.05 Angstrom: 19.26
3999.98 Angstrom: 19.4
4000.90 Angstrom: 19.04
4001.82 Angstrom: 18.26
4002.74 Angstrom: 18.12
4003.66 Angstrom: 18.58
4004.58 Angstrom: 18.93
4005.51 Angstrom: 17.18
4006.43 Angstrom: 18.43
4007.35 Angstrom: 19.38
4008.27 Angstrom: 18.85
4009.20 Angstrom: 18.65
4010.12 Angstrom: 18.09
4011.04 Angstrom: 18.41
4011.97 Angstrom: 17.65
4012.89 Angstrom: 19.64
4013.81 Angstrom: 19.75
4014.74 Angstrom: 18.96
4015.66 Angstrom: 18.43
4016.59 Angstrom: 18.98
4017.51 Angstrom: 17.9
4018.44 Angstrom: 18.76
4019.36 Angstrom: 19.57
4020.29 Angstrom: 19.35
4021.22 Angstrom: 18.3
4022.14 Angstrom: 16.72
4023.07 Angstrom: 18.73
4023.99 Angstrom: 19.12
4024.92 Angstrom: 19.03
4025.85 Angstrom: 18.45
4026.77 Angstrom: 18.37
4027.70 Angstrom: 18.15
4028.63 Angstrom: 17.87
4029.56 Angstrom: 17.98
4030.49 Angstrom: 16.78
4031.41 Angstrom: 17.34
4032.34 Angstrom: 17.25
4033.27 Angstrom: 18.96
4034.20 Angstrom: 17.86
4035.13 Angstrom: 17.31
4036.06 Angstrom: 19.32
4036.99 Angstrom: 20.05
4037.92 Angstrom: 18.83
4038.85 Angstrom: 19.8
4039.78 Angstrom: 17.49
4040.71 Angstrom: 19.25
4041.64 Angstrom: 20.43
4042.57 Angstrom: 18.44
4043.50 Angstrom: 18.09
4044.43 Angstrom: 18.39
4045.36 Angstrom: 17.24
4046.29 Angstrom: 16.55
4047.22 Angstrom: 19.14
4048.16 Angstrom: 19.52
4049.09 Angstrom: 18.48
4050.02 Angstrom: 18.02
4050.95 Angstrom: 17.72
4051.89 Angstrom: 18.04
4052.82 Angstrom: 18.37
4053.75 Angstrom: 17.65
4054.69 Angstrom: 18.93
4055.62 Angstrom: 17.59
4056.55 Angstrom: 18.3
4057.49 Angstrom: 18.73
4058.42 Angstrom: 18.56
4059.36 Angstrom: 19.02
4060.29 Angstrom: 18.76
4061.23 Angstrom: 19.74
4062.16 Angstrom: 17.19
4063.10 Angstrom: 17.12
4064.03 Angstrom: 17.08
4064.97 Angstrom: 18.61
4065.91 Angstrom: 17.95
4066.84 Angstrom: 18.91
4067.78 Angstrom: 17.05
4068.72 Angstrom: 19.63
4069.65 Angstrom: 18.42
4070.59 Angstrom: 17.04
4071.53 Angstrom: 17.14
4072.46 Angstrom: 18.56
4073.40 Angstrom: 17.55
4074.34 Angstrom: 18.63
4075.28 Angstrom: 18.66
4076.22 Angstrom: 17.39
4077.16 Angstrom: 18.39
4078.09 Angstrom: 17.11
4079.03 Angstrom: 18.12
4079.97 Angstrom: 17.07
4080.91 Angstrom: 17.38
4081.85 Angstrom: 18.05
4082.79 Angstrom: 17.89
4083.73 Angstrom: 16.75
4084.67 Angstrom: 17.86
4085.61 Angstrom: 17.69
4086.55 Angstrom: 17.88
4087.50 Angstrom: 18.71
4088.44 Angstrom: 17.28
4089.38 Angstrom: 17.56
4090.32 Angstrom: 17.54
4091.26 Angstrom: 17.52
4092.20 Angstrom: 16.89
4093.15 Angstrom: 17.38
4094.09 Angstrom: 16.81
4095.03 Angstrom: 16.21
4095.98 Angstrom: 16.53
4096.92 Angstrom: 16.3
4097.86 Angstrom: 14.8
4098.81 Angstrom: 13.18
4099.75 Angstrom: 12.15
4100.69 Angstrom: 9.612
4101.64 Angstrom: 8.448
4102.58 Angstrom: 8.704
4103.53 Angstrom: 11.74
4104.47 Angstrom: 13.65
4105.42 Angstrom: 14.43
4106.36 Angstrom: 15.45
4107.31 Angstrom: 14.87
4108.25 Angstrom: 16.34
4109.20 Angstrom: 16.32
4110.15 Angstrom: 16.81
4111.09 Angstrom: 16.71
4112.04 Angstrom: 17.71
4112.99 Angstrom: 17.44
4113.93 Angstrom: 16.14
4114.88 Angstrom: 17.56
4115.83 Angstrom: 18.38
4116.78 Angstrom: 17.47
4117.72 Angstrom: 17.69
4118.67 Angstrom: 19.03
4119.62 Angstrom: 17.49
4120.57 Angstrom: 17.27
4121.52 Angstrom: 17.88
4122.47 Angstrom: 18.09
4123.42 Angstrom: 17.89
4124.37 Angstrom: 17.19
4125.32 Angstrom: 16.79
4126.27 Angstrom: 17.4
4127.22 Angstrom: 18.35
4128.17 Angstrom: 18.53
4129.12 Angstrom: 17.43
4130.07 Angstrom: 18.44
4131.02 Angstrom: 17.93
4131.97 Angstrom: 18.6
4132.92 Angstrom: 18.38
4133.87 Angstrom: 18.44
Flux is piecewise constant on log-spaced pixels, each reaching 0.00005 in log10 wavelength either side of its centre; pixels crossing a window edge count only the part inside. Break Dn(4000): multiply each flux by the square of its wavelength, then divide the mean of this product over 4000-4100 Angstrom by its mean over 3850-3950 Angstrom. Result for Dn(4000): 1.2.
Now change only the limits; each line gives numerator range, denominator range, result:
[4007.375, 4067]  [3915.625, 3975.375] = 1.25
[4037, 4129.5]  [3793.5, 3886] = 1.22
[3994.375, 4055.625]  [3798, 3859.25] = 1.29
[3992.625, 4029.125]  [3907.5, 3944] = 1.17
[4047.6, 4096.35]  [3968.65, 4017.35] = 1.08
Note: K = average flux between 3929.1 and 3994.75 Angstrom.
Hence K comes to 15.7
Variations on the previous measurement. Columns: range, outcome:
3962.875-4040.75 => 17.2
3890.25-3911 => 16.5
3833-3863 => 15.9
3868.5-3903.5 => 15.5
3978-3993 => 18.4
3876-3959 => 16.3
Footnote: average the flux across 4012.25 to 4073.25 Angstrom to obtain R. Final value 18.4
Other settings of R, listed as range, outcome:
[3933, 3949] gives 15.7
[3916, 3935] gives 15.7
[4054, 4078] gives 18.2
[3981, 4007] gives 18.5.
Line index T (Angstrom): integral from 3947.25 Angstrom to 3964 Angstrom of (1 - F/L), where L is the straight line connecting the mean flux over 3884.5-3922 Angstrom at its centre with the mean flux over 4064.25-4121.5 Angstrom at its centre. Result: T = -0.9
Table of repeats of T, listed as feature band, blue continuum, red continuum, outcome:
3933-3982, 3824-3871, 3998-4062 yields 6.6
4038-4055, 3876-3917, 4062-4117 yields -2.1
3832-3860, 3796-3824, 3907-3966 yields 1.3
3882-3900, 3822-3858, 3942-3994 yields 2.2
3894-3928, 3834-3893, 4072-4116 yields -3.9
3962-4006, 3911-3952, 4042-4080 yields 3.1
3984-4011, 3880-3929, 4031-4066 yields -1.3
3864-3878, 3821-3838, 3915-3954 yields -2.9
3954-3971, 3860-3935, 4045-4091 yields 3.5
